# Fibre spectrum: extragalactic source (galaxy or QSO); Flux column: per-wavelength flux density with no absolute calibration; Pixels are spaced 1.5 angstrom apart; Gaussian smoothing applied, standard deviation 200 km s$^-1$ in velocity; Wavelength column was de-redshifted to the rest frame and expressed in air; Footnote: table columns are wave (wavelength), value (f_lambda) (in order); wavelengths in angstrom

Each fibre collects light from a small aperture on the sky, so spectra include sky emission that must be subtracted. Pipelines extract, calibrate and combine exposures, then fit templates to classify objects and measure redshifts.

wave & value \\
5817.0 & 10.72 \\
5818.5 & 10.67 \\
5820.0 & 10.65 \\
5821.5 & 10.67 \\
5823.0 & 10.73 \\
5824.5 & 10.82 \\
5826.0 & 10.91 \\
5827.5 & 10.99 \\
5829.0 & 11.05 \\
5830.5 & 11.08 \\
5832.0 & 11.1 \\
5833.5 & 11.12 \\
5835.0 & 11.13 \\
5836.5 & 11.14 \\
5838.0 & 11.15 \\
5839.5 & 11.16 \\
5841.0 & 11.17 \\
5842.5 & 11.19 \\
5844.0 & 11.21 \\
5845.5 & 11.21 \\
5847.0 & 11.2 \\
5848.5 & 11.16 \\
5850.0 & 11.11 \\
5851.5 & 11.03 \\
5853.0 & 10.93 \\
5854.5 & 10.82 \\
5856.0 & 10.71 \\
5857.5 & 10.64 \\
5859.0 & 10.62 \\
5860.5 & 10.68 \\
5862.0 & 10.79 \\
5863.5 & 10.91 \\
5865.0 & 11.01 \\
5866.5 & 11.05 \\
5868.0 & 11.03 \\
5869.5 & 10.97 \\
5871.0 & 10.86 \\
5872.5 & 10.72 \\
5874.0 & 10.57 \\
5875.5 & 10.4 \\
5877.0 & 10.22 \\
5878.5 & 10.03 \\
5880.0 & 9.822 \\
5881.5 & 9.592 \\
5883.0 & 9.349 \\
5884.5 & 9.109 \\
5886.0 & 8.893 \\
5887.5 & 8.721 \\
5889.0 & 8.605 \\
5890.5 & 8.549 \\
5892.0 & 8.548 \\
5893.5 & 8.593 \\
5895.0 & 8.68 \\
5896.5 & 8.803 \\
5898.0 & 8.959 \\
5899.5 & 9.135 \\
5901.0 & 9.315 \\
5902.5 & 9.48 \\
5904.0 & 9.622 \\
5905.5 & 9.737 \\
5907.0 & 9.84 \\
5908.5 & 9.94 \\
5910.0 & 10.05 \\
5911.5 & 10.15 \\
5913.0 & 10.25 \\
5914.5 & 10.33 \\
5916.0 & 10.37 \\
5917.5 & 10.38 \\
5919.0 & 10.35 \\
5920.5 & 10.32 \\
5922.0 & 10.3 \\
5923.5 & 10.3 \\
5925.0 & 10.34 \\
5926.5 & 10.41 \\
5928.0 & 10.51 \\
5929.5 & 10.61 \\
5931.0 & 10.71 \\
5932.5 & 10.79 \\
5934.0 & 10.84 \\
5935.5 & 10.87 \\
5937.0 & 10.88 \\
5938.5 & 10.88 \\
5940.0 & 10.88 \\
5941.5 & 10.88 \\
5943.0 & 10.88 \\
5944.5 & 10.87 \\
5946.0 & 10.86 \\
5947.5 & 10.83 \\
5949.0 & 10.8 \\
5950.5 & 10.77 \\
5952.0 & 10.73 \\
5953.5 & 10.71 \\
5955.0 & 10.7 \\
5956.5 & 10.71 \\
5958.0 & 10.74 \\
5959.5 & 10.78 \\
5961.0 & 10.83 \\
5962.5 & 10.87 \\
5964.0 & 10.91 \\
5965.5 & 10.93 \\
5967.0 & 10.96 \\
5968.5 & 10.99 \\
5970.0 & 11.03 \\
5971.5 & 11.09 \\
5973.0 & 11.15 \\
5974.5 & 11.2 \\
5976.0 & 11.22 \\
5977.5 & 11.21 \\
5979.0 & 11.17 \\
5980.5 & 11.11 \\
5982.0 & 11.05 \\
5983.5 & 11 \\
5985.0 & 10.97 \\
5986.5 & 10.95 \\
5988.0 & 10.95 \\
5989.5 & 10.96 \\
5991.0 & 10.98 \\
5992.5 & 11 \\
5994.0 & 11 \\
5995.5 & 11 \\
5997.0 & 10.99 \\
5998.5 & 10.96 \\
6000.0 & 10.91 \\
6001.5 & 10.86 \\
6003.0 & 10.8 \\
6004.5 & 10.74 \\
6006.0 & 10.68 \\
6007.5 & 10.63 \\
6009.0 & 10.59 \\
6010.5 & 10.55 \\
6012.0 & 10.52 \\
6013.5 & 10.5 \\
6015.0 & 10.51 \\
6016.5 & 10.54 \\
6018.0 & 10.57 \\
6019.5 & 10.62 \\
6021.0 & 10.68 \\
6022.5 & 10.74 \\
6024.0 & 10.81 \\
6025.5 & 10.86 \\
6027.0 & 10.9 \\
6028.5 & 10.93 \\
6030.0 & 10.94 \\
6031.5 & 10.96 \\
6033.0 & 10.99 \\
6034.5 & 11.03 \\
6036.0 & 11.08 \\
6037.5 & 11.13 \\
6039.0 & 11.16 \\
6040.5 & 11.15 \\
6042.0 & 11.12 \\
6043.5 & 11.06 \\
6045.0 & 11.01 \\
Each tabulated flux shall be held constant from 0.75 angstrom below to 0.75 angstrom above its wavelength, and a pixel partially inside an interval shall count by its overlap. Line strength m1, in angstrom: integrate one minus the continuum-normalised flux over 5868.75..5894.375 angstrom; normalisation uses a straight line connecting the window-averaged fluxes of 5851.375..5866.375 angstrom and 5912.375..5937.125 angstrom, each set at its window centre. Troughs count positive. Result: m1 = 2.61 angstrom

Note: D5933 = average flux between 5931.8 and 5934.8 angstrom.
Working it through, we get 10.8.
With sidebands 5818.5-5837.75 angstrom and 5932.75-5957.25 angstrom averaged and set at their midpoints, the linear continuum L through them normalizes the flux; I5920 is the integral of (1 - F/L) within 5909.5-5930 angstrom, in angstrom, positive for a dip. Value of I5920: 0.97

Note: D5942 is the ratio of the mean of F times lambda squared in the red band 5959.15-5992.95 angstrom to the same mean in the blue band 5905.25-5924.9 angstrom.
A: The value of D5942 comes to 1.10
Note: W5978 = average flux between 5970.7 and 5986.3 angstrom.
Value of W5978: 11.1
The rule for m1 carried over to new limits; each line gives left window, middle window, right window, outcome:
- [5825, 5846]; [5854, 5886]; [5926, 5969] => 1.7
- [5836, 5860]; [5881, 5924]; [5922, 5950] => 5.2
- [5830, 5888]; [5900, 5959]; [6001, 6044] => 1.5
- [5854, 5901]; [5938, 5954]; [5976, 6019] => -0.6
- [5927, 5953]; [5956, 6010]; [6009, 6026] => -1.2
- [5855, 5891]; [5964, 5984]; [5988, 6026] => -0.9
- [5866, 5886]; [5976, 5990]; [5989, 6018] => -0.5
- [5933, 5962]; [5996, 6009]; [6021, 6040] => 0.1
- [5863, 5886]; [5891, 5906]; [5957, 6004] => 2.0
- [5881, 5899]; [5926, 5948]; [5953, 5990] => -1.5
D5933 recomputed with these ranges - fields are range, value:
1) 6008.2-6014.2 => 10.5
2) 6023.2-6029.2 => 10.9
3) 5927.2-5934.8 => 10.7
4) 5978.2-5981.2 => 11.1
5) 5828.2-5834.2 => 11.1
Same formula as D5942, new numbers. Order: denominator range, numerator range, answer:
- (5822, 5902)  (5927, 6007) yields 1.09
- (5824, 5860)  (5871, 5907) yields 0.87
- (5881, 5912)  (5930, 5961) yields 1.19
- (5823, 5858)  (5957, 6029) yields 1.04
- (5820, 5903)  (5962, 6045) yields 1.11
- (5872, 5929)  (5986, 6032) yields 1.15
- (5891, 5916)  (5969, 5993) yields 1.20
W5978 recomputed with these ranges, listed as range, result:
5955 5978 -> 11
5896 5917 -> 9.73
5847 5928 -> 10.1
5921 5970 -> 10.8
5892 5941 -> 10.1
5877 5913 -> 9.32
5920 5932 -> 10.4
